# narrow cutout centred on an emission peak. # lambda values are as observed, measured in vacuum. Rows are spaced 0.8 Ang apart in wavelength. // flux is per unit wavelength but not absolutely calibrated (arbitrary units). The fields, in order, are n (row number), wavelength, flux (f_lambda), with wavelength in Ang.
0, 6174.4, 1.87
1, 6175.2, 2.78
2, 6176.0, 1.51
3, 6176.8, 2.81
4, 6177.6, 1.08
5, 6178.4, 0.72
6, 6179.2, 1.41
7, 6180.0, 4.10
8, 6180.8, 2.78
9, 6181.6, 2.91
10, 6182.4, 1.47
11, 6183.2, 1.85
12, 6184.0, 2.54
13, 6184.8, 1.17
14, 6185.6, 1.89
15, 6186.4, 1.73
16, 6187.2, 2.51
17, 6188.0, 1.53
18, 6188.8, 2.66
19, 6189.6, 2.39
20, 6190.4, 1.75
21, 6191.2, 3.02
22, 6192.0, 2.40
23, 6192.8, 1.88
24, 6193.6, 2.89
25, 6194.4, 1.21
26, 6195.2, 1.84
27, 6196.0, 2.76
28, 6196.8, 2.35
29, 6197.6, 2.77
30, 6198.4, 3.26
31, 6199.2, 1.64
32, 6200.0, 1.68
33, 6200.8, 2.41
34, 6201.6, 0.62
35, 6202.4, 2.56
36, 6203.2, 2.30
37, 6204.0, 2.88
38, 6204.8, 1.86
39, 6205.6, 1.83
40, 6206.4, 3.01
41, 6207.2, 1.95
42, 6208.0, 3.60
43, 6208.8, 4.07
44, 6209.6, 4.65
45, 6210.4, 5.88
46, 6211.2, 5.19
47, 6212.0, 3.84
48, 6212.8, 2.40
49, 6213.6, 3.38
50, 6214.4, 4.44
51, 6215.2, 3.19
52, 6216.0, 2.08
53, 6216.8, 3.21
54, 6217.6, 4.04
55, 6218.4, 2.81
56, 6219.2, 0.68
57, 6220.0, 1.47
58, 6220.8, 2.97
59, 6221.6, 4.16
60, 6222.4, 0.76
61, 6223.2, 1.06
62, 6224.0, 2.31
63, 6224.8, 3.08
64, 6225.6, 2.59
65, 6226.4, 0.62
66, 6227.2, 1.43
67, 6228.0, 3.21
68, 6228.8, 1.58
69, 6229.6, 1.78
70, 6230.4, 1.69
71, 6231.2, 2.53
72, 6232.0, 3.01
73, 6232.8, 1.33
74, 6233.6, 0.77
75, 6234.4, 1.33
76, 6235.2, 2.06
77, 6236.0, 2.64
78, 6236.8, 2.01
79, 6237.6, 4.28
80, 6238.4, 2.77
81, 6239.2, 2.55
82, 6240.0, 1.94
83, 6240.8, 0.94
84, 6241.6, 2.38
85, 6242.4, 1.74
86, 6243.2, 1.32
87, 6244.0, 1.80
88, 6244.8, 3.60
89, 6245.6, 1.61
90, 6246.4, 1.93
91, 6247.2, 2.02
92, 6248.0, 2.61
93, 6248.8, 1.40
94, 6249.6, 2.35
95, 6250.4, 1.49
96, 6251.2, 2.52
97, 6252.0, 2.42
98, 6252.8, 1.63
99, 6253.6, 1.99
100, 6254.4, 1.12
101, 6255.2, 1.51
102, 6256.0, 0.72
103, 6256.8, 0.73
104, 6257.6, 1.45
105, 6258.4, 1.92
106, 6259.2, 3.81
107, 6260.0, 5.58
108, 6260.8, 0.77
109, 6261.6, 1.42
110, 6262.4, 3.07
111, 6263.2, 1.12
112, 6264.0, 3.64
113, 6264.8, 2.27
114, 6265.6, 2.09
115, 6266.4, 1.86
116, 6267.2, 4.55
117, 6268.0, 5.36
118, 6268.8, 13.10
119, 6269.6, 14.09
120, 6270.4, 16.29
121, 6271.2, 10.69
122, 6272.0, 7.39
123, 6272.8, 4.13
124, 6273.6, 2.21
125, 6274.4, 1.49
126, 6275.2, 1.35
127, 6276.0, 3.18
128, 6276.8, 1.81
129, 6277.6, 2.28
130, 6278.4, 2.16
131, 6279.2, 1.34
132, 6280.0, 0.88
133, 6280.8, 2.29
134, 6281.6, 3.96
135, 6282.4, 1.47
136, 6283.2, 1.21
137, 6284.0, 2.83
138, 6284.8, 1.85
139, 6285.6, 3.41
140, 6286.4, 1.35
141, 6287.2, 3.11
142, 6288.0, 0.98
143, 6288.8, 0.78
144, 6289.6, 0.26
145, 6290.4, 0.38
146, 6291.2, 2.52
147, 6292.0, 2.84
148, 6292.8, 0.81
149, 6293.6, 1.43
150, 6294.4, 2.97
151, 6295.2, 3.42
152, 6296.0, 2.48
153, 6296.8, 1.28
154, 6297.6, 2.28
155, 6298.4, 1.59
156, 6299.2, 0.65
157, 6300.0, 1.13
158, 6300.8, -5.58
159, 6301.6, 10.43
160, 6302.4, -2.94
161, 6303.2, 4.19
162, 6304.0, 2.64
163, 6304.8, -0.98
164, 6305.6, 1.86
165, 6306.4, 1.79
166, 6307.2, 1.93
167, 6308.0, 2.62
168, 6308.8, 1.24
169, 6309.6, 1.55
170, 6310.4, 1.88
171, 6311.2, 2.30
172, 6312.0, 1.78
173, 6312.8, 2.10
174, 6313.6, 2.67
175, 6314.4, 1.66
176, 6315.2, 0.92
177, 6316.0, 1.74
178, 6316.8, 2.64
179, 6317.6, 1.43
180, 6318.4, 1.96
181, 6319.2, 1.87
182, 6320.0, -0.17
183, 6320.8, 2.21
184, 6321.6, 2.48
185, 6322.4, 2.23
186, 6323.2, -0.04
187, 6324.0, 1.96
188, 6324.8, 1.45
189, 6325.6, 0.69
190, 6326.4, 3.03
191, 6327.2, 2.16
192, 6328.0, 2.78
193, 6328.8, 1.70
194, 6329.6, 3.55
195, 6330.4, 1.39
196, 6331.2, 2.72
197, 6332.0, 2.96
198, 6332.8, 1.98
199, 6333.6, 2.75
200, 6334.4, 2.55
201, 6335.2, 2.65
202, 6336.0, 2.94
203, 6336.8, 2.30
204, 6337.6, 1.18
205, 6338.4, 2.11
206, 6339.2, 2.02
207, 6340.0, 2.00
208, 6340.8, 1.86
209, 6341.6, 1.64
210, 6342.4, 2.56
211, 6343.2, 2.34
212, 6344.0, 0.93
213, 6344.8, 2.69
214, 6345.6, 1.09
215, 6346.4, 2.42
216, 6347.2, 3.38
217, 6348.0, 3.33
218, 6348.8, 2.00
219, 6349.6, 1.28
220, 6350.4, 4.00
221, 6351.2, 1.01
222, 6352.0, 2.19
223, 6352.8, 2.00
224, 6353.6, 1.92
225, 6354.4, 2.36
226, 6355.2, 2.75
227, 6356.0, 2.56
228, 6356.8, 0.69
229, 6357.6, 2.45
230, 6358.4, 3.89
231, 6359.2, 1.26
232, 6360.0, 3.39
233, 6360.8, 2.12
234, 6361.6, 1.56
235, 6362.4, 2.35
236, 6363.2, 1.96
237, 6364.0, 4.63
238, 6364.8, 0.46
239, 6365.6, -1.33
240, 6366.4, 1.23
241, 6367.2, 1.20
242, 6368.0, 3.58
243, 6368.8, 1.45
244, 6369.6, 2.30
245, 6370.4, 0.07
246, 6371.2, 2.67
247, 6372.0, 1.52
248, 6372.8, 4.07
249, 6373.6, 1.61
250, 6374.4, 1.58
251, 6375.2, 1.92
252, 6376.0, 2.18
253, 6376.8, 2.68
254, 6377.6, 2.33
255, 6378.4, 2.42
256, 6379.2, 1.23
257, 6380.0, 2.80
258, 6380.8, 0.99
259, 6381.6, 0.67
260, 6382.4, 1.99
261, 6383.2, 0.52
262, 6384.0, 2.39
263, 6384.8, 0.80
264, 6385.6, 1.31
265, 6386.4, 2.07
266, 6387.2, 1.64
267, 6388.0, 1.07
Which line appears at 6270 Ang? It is [O III] 5007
